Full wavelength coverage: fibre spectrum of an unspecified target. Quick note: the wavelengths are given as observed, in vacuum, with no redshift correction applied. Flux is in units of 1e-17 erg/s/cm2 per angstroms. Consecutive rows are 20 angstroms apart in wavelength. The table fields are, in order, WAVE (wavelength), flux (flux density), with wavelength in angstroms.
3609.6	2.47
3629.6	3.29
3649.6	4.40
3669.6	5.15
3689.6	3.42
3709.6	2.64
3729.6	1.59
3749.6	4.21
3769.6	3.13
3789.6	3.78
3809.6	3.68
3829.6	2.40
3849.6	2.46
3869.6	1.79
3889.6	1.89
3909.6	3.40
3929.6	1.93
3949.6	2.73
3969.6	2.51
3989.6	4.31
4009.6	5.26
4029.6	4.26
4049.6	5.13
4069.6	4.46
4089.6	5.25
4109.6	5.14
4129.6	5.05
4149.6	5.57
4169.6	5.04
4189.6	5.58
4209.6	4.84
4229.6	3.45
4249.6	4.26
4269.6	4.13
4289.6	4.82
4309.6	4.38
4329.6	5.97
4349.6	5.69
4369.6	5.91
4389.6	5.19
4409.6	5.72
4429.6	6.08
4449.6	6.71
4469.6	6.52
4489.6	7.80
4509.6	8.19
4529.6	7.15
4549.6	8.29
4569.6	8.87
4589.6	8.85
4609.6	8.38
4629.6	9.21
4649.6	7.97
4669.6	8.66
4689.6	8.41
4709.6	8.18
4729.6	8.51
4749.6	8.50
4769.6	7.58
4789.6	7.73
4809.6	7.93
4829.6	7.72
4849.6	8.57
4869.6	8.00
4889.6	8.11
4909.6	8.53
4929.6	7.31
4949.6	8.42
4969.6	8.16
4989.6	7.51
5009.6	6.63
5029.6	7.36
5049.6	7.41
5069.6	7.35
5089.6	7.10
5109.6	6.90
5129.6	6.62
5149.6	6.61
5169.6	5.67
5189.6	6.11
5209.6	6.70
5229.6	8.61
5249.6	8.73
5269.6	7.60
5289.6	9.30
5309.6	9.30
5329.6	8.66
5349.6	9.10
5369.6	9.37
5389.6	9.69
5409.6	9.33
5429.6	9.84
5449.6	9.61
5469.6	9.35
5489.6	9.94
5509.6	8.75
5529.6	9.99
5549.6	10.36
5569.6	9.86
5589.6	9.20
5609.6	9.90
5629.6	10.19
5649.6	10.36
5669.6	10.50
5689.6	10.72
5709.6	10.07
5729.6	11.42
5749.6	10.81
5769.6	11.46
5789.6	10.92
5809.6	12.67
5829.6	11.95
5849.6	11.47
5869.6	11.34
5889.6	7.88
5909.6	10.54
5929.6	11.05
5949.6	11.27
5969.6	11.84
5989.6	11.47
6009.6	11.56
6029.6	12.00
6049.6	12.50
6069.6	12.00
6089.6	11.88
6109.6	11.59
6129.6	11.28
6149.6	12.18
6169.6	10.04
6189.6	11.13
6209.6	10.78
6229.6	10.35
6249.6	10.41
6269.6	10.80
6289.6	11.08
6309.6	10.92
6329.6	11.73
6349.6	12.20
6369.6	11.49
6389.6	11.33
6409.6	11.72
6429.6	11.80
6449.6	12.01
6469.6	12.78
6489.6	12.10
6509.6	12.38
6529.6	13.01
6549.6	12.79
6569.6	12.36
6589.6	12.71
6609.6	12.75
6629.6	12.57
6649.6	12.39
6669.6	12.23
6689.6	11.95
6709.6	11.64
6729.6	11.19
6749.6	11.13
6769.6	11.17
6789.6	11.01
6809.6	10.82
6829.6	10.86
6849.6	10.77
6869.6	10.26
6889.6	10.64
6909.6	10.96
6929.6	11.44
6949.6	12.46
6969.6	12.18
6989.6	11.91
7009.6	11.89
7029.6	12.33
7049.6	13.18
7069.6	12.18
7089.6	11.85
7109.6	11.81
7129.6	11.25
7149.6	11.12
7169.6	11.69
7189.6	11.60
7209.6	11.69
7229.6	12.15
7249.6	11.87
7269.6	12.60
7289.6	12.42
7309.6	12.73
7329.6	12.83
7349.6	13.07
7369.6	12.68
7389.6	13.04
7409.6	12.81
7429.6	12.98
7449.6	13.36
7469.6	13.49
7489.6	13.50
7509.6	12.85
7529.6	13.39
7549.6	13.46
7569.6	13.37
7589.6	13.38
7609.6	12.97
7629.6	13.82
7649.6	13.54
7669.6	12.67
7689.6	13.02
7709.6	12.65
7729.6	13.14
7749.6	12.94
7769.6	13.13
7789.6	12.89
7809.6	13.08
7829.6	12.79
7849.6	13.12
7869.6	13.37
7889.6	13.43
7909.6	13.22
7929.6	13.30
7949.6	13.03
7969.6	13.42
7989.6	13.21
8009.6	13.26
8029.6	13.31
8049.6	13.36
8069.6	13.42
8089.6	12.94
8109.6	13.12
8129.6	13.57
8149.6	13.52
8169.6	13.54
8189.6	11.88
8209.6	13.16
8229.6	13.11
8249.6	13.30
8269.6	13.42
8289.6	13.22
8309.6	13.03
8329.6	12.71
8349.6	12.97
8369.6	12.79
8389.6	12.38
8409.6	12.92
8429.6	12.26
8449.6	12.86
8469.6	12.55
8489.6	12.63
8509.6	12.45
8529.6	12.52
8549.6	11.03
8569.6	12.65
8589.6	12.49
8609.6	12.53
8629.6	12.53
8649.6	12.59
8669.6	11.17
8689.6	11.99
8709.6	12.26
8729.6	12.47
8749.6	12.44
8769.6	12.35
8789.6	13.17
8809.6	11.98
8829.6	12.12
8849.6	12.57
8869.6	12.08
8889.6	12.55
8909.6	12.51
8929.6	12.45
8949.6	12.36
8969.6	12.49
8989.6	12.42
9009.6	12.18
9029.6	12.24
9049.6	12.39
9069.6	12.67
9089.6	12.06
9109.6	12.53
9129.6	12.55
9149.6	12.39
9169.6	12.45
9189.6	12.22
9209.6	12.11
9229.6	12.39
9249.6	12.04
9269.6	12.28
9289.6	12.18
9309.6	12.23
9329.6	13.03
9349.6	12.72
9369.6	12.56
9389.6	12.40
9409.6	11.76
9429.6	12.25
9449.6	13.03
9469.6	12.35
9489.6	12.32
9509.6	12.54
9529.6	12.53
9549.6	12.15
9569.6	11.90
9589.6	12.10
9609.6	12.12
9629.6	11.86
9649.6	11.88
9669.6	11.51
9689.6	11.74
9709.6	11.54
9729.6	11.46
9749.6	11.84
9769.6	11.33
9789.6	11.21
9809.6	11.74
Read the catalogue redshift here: 0.00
